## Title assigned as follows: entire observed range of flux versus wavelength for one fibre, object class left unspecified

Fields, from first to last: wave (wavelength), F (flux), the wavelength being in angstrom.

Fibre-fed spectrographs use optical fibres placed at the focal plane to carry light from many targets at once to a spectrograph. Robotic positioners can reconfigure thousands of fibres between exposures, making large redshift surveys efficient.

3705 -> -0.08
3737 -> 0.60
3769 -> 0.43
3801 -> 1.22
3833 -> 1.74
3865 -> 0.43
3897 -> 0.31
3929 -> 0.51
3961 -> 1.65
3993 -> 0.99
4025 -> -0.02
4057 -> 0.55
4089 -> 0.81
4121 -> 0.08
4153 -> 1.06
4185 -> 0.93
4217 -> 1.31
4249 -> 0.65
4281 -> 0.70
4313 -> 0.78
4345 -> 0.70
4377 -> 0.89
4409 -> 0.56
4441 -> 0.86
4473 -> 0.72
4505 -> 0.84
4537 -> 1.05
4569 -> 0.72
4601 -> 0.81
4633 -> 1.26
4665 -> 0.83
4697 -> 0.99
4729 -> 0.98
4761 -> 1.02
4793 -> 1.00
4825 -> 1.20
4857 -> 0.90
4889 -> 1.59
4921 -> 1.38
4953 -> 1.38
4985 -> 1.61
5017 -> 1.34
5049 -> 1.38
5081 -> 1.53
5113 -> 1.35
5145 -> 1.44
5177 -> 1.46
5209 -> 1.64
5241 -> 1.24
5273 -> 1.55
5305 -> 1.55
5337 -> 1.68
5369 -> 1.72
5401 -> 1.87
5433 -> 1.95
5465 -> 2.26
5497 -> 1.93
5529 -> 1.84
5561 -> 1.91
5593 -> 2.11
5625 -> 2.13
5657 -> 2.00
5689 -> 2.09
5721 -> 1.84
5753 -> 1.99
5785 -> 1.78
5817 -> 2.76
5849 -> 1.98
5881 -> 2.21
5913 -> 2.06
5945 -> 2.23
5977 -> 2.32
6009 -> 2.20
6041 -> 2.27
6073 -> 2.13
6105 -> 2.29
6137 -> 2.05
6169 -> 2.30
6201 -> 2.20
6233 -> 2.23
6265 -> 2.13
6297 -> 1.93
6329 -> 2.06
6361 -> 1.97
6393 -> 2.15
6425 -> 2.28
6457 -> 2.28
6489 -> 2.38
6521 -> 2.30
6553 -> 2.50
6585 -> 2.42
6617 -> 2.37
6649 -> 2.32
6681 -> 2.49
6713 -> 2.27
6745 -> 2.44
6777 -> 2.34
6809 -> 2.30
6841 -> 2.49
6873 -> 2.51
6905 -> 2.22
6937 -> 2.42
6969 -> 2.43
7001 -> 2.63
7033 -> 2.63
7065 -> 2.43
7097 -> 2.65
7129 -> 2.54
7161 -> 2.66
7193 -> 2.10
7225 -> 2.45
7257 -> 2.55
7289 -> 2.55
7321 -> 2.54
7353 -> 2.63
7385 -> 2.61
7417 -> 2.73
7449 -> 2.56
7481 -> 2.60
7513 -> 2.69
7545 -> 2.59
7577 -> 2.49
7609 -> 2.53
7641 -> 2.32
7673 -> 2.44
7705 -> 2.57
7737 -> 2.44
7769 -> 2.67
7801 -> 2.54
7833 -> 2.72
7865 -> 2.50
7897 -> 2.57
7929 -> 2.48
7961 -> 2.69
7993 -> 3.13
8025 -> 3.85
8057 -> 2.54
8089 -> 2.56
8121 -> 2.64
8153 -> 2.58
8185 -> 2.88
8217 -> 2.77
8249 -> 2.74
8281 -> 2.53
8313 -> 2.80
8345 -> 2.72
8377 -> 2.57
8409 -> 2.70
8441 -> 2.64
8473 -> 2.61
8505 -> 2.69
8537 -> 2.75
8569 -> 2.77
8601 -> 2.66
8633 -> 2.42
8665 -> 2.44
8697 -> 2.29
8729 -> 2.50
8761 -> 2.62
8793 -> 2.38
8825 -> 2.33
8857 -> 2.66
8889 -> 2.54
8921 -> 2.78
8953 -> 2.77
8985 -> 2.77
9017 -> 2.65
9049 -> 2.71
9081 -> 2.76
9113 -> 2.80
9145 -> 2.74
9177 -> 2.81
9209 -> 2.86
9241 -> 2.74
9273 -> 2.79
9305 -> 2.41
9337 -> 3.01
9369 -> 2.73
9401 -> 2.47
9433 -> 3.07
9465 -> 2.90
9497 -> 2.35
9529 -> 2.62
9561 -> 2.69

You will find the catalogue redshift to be 0.22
